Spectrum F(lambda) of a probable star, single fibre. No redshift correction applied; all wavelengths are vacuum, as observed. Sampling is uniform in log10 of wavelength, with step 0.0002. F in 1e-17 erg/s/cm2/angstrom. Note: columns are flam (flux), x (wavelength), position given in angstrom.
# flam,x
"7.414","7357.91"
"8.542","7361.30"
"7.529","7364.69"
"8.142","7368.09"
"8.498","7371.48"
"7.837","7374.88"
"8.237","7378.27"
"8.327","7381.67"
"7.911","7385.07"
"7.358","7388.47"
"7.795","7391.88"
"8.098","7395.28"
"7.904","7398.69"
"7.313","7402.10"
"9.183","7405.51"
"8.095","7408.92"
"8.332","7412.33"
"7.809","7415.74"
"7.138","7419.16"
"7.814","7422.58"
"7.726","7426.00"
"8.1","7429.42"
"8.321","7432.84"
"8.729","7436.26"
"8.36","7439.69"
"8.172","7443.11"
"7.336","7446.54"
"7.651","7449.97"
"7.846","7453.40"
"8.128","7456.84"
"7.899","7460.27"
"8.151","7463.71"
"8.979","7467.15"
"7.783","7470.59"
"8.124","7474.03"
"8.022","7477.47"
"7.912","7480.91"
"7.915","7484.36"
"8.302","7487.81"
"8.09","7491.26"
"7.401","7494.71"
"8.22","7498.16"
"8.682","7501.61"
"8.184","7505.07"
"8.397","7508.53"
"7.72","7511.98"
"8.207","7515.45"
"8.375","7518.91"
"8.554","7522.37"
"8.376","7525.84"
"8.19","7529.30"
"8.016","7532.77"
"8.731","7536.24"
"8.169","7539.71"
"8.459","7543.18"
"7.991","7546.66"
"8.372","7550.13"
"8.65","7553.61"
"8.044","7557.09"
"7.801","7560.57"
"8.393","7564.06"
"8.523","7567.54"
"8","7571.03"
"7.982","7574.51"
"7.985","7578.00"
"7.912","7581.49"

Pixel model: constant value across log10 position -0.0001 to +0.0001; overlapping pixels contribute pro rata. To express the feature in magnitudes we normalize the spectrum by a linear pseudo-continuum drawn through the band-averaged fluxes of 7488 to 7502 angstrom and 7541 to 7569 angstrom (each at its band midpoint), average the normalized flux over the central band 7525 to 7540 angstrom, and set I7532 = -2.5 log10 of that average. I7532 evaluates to -0.01 mag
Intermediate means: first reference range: 8.07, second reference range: 8.27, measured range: 8.31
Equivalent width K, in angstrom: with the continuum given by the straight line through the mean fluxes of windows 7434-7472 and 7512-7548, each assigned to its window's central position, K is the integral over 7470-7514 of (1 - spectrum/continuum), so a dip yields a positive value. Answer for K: 0.67 angstrom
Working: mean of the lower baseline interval 8.1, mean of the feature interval 8.07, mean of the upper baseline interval 8.28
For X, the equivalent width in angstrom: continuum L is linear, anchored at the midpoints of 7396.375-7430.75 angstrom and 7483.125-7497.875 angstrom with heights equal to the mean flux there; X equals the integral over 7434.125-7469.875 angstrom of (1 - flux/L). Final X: -0.8 angstrom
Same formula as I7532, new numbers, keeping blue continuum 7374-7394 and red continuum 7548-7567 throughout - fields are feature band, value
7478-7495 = 0.02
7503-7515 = 0.01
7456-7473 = -0.01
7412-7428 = 0.04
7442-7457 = 0.04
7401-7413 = -0.04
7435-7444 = -0.05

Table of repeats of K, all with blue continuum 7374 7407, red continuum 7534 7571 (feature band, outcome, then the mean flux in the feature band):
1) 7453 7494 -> 0.3 angstrom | 8.09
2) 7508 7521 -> 0.1 angstrom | 8.17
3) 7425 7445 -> -0.4 angstrom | 8.25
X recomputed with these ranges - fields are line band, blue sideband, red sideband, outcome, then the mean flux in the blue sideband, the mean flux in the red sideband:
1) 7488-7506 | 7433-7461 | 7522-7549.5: 0.1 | 8.04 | 8.3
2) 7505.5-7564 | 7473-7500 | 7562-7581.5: -1.3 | 8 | 8.15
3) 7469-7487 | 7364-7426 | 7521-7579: 0.3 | 7.96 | 8.25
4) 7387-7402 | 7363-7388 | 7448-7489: 0.5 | 8.03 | 8.05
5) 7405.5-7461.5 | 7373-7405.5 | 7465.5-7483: 0.3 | 7.94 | 8.16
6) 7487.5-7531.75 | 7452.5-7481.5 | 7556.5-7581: -0.5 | 8.11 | 8.1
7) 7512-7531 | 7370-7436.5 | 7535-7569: -0.1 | 8.01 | 8.31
